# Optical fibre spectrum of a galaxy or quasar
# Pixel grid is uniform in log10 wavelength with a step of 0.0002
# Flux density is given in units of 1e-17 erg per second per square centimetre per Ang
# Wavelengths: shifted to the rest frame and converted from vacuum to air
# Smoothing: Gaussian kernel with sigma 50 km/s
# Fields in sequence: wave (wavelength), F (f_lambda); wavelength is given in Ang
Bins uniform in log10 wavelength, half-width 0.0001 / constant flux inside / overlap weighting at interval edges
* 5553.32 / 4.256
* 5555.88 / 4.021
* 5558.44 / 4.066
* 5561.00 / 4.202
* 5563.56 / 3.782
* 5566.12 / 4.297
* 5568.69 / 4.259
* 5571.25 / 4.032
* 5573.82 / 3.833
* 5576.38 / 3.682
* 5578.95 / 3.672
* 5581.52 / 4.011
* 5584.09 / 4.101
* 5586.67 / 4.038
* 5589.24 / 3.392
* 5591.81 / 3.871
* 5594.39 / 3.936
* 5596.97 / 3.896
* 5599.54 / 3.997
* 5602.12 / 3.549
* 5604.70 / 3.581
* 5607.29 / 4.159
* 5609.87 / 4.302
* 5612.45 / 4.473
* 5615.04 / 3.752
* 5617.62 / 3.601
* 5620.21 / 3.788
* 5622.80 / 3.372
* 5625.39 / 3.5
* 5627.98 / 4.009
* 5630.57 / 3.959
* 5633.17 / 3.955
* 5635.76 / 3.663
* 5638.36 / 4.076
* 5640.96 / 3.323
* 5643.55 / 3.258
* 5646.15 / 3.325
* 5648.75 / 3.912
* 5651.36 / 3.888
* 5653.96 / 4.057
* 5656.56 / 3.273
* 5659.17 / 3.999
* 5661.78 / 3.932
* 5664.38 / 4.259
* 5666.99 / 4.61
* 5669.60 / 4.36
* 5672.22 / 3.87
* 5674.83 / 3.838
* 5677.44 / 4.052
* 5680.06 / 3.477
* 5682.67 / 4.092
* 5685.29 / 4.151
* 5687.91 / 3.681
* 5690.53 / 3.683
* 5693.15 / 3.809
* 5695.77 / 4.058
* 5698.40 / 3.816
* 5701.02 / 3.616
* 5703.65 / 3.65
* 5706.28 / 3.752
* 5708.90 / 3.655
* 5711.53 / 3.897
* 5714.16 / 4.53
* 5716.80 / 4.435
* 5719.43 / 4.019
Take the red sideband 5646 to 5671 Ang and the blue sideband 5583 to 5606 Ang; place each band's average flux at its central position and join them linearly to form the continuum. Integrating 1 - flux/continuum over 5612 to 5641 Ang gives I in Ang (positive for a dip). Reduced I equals 0.8 Ang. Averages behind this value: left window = 3.81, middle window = 3.79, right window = 3.99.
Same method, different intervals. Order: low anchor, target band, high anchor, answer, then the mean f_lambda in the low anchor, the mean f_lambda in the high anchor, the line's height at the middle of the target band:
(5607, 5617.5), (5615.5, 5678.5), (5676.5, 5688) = 2.8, 4.11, 3.91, 4.01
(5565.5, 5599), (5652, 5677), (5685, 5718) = -0.8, 3.92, 3.89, 3.9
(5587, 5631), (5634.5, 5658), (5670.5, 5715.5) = 1.2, 3.83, 3.86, 3.85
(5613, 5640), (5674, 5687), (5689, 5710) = -0.5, 3.78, 3.76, 3.76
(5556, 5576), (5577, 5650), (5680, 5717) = 3.5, 4.05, 3.88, 3.99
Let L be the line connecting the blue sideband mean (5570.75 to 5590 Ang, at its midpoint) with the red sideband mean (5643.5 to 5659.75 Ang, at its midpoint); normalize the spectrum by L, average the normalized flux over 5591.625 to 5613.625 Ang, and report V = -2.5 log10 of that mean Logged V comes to -0.05 mag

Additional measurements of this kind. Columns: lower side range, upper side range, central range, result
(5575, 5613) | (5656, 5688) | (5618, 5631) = 0.07 mag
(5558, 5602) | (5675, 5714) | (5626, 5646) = 0.05 mag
